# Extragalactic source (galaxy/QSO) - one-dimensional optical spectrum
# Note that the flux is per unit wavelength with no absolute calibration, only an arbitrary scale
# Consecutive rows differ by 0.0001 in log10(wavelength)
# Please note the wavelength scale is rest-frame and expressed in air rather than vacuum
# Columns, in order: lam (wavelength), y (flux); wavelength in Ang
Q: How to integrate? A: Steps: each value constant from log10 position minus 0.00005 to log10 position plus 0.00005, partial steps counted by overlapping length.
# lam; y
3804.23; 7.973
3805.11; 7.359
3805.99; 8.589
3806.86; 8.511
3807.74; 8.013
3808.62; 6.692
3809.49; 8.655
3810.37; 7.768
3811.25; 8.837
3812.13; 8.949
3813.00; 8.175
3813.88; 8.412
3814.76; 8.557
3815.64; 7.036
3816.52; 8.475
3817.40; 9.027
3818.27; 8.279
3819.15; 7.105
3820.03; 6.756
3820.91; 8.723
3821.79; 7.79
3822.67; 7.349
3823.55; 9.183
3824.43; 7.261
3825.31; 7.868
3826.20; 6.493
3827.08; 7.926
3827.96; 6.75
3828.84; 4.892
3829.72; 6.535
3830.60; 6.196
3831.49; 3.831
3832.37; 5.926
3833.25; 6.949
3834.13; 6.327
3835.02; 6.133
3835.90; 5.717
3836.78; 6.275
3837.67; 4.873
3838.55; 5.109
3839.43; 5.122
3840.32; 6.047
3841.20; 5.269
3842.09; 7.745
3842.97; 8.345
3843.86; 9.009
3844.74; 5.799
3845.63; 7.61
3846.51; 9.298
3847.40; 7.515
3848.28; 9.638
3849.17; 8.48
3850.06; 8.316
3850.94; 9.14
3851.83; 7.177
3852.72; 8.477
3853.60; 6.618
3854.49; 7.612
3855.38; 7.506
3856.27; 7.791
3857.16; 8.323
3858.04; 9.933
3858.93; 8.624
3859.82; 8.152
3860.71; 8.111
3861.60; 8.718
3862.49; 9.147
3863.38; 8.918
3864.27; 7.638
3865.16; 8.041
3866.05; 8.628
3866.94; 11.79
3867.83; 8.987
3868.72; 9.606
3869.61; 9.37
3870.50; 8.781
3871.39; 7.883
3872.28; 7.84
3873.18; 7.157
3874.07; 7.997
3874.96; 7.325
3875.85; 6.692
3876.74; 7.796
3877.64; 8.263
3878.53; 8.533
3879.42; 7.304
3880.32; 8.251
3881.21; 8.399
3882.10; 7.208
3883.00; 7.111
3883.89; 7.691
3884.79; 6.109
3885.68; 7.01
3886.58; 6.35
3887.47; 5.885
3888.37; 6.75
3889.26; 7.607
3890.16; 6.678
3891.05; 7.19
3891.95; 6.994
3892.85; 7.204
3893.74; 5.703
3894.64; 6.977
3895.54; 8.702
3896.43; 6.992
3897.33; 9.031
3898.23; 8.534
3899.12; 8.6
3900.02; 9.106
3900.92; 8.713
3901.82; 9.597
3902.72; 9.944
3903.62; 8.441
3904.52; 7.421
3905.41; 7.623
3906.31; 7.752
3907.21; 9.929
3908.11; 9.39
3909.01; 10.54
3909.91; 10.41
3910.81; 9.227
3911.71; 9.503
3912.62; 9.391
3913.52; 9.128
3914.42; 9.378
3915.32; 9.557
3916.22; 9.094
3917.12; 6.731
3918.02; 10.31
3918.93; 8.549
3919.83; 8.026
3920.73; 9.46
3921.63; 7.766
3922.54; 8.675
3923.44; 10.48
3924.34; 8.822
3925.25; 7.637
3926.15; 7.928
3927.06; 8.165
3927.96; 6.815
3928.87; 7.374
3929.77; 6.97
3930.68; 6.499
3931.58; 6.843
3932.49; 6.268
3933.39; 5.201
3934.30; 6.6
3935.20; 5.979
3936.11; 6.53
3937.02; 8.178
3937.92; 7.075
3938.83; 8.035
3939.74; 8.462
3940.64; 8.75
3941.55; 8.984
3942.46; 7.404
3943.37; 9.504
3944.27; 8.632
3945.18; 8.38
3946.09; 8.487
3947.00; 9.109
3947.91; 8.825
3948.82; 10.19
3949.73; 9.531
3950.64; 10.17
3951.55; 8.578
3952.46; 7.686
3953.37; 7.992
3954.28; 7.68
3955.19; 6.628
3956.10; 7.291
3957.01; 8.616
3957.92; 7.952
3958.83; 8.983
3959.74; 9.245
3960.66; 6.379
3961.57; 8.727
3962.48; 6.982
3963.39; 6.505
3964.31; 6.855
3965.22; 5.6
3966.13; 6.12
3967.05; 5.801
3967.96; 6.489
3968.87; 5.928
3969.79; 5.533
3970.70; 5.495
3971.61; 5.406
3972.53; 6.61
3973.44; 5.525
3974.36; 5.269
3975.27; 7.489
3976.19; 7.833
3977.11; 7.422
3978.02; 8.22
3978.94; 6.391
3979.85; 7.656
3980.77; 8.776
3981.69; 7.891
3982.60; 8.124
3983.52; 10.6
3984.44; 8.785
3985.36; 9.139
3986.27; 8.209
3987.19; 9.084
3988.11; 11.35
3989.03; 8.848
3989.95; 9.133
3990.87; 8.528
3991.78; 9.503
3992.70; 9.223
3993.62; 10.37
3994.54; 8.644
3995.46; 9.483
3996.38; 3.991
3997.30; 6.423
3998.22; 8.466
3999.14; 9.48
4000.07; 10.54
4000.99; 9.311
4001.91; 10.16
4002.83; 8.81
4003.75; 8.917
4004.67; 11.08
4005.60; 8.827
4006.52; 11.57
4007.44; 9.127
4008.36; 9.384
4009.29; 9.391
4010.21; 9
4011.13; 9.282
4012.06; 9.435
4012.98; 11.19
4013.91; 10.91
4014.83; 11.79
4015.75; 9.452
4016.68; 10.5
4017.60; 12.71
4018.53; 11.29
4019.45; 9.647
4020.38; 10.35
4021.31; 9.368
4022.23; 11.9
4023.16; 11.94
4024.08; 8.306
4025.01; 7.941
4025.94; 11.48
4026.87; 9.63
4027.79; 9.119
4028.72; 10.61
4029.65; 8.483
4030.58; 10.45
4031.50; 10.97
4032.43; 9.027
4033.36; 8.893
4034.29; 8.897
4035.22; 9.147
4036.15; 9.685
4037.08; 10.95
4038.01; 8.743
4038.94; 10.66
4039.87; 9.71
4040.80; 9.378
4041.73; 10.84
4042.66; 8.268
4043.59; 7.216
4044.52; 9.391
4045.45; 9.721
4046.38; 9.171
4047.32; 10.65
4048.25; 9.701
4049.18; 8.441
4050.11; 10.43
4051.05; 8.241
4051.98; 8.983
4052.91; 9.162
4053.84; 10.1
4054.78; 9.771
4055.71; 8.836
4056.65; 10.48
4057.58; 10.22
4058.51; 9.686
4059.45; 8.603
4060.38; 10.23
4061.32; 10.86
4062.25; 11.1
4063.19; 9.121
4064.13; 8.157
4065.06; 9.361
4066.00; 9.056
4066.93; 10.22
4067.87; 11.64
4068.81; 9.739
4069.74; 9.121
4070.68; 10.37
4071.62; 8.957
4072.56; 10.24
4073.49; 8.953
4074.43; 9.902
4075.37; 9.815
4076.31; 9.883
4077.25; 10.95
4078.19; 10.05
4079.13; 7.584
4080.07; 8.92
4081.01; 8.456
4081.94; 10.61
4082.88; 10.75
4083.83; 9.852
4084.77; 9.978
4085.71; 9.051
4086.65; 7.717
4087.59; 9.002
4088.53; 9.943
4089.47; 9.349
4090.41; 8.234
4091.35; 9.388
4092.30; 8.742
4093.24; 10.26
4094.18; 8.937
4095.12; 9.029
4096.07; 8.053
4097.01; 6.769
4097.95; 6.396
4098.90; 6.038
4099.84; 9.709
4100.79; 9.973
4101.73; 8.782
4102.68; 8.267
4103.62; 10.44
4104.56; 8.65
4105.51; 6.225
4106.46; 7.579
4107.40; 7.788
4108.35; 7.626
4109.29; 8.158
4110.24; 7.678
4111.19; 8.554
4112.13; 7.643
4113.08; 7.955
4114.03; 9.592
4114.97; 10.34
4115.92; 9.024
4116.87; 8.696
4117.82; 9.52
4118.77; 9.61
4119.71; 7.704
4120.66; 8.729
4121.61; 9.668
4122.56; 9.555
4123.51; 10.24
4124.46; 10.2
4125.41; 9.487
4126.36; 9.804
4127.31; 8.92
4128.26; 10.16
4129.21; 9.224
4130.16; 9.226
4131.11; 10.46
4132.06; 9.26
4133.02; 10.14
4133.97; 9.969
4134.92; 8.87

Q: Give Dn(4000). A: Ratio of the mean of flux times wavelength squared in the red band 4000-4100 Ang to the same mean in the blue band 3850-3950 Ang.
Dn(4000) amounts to 1.3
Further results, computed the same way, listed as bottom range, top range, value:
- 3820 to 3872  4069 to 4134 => 1.35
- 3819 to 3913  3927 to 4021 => 1.13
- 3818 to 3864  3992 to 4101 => 1.43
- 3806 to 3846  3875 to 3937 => 1.16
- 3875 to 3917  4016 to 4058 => 1.29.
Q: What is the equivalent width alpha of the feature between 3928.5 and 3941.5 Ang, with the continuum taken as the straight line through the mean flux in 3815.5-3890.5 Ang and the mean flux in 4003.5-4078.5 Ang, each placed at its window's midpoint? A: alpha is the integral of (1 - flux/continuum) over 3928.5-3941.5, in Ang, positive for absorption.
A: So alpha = 2.2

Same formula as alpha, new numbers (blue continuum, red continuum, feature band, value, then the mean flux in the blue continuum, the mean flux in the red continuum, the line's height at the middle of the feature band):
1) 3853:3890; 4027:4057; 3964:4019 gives 3.17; 7.98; 9.5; 9.05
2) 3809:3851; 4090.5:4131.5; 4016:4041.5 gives -4.98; 7.31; 8.8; 8.36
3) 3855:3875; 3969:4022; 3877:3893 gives 2.50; 8.56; 8.86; 8.61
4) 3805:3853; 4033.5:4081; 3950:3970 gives 2.87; 7.38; 9.57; 8.64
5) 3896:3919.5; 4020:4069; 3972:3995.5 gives 2.51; 8.95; 9.68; 9.36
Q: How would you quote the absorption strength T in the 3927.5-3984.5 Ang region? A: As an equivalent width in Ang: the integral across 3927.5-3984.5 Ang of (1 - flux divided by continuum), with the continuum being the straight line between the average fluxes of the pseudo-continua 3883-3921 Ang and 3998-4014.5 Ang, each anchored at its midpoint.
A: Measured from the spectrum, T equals 9.5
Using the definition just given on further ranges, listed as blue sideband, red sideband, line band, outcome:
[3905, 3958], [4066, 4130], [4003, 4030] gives -4.3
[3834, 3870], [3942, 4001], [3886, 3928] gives -2.5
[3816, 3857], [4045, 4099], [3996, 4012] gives -0.6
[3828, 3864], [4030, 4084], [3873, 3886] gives 0.2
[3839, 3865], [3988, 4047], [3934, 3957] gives 1.8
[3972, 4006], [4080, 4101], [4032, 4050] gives -1.5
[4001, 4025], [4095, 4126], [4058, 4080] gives -1.1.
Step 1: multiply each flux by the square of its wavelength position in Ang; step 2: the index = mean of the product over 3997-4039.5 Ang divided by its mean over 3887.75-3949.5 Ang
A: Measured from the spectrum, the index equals 1.26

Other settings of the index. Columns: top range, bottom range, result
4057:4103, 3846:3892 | 1.29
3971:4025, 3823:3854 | 1.41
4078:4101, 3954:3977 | 1.38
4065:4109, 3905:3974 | 1.23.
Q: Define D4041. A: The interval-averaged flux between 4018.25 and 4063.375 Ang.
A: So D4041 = 9.71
